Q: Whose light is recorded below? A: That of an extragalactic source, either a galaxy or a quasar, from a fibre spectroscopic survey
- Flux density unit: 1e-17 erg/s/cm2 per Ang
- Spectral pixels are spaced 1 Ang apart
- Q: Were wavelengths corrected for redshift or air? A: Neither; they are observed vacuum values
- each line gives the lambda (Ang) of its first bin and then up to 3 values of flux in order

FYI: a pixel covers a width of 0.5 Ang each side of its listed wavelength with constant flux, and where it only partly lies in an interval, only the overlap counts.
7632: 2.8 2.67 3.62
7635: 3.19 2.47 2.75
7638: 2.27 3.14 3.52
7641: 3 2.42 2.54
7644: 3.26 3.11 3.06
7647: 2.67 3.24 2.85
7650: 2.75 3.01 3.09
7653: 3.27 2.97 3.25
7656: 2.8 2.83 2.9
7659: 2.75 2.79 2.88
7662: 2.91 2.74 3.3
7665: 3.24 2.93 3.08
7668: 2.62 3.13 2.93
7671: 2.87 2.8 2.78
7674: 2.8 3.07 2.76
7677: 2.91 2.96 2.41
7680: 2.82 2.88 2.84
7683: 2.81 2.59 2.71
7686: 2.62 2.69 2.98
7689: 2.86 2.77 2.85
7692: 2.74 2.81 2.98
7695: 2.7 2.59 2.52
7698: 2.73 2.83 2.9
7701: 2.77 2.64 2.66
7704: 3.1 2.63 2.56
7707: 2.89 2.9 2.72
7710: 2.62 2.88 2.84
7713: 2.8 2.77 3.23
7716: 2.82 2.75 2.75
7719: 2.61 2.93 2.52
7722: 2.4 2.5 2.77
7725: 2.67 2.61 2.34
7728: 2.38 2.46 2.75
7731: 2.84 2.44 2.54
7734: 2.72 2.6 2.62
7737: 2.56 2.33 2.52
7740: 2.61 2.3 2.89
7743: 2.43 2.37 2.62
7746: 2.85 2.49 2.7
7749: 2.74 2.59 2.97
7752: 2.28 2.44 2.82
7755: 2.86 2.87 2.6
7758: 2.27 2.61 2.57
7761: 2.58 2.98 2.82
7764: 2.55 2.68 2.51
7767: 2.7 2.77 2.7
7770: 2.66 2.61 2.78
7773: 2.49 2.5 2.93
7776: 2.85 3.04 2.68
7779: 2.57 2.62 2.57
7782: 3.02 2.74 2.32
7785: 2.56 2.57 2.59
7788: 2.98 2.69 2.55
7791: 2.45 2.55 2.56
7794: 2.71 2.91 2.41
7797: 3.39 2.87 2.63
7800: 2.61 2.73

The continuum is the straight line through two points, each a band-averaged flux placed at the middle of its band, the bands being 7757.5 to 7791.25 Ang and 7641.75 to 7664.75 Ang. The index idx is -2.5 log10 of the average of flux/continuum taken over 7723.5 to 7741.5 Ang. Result 0.08 mag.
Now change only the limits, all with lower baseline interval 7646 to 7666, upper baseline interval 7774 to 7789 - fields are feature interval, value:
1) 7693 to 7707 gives 0.049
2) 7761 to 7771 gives 0.017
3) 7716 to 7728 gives 0.083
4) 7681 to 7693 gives 0.047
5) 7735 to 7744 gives 0.109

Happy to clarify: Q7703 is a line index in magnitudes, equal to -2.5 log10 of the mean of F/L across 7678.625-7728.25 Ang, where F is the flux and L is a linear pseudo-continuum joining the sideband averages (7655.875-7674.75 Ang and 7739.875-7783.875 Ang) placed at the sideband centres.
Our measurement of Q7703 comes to 0.03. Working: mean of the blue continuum 2.9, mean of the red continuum 2.66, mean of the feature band 2.74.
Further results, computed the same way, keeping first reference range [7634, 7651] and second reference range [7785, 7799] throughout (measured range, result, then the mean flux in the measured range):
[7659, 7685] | 0.00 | 2.87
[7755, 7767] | 0.04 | 2.65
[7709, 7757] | 0.06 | 2.65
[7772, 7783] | 0.00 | 2.73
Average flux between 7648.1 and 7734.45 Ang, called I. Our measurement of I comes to 2.8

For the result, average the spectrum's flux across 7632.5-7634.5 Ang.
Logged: 3.15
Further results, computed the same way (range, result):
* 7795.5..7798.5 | 2.89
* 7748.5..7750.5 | 2.67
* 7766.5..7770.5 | 2.71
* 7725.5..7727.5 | 2.47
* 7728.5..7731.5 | 2.68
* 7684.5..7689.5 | 2.77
